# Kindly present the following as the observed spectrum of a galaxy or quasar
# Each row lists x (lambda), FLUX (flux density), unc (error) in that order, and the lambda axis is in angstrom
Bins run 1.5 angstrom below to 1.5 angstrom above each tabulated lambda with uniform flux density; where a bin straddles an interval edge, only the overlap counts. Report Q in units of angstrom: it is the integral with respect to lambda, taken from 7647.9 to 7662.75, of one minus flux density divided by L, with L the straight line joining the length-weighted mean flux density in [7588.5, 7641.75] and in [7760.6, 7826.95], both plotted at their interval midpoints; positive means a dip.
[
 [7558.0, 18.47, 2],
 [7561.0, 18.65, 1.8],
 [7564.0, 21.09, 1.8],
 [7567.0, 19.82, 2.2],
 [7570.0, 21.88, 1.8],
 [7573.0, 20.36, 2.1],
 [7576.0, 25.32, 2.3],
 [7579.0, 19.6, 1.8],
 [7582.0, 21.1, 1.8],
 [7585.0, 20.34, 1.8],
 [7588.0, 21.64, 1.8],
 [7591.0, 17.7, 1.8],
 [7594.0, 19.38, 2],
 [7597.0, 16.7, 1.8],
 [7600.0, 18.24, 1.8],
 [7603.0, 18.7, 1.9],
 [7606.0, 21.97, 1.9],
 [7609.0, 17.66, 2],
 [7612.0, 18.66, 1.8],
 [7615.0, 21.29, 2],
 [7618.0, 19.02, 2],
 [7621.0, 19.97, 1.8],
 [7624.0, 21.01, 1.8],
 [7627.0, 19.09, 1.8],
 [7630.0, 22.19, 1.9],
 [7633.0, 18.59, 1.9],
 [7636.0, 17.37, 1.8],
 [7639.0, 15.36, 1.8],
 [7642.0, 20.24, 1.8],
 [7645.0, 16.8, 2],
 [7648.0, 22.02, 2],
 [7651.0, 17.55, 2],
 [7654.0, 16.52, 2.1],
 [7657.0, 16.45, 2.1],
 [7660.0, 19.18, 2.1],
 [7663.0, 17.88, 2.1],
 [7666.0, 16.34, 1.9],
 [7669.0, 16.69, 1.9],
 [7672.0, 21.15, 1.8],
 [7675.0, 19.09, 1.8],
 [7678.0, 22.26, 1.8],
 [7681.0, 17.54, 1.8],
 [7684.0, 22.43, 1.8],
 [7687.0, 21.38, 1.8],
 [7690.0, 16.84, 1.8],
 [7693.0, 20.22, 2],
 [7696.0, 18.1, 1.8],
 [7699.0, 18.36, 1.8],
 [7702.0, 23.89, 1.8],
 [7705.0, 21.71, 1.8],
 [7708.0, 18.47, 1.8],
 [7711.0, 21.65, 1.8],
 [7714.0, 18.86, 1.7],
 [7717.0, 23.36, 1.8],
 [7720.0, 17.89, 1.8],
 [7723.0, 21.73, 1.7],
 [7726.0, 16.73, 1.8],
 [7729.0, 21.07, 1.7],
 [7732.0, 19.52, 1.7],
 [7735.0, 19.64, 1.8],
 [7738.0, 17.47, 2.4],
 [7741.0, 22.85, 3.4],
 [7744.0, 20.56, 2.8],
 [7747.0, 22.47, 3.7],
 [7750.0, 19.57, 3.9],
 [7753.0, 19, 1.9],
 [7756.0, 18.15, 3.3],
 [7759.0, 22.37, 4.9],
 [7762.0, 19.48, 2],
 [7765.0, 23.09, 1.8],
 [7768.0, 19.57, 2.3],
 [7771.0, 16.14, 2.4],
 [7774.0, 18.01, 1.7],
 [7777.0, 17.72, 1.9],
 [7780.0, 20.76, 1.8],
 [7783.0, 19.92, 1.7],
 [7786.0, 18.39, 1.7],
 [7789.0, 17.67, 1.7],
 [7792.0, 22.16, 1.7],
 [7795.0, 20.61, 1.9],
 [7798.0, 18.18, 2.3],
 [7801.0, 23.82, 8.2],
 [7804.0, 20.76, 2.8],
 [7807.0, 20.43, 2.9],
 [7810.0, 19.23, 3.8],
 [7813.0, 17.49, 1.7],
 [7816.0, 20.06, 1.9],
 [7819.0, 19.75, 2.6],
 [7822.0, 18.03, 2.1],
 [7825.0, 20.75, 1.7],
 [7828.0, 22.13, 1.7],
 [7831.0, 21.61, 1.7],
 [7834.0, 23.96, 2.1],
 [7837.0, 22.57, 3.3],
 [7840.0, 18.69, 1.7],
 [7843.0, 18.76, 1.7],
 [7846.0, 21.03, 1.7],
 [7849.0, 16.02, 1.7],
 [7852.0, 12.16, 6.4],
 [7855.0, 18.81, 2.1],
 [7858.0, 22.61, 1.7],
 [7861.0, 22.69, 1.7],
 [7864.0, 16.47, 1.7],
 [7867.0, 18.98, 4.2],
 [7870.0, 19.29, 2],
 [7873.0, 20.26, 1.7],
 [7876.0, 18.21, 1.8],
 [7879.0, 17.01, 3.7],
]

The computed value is 1.0 angstrom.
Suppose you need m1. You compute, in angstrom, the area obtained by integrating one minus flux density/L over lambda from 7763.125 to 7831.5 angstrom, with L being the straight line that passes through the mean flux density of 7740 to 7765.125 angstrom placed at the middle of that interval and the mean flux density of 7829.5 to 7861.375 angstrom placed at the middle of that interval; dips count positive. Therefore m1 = 1.48 angstrom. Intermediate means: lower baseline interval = 20.7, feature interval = 19.8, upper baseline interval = 19.8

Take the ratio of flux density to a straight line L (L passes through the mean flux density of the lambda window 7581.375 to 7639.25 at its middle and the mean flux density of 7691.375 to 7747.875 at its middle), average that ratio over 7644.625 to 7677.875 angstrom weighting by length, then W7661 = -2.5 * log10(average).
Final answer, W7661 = 0.08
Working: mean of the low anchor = 19.4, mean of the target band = 18.4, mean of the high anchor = 20.2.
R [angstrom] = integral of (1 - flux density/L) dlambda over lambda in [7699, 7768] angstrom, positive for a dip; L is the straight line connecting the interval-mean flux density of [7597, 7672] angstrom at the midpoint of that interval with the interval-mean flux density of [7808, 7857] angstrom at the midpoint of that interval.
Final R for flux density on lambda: -4.6 angstrom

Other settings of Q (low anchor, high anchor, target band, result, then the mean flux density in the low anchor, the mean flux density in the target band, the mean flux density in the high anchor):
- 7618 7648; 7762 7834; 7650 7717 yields 0.2 angstrom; 19.1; 19.3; 19.9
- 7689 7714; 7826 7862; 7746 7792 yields 1.0 angstrom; 19.9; 19.5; 20.1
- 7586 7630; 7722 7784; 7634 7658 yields 2.1 angstrom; 19.5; 17.8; 19.8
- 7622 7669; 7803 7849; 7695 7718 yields -1.9 angstrom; 18.4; 20.5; 20.2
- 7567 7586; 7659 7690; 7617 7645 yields 1.5 angstrom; 21.3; 19.1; 19.3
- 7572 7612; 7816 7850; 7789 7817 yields 0.2 angstrom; 19.8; 20.2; 20.4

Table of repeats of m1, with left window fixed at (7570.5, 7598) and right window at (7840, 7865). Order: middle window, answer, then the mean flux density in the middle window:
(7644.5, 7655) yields 0.8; 18.4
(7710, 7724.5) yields -0.9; 20.7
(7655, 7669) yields 1.8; 17.3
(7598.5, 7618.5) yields 0.8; 19.4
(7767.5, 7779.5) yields 0.7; 18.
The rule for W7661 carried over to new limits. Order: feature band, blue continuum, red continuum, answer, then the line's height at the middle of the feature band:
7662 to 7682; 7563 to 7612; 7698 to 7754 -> 0.08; 20.2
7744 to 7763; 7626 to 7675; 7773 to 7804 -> -0.04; 19.4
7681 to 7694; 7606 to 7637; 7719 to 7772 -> -0.01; 19.8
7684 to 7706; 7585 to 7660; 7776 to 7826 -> -0.05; 19.3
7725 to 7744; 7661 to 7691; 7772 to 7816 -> -0.02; 19.4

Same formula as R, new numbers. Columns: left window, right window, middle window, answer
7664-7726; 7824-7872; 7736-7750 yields -0.61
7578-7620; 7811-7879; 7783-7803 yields -0.67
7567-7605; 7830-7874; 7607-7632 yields 0.19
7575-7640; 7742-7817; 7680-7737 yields -0.68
